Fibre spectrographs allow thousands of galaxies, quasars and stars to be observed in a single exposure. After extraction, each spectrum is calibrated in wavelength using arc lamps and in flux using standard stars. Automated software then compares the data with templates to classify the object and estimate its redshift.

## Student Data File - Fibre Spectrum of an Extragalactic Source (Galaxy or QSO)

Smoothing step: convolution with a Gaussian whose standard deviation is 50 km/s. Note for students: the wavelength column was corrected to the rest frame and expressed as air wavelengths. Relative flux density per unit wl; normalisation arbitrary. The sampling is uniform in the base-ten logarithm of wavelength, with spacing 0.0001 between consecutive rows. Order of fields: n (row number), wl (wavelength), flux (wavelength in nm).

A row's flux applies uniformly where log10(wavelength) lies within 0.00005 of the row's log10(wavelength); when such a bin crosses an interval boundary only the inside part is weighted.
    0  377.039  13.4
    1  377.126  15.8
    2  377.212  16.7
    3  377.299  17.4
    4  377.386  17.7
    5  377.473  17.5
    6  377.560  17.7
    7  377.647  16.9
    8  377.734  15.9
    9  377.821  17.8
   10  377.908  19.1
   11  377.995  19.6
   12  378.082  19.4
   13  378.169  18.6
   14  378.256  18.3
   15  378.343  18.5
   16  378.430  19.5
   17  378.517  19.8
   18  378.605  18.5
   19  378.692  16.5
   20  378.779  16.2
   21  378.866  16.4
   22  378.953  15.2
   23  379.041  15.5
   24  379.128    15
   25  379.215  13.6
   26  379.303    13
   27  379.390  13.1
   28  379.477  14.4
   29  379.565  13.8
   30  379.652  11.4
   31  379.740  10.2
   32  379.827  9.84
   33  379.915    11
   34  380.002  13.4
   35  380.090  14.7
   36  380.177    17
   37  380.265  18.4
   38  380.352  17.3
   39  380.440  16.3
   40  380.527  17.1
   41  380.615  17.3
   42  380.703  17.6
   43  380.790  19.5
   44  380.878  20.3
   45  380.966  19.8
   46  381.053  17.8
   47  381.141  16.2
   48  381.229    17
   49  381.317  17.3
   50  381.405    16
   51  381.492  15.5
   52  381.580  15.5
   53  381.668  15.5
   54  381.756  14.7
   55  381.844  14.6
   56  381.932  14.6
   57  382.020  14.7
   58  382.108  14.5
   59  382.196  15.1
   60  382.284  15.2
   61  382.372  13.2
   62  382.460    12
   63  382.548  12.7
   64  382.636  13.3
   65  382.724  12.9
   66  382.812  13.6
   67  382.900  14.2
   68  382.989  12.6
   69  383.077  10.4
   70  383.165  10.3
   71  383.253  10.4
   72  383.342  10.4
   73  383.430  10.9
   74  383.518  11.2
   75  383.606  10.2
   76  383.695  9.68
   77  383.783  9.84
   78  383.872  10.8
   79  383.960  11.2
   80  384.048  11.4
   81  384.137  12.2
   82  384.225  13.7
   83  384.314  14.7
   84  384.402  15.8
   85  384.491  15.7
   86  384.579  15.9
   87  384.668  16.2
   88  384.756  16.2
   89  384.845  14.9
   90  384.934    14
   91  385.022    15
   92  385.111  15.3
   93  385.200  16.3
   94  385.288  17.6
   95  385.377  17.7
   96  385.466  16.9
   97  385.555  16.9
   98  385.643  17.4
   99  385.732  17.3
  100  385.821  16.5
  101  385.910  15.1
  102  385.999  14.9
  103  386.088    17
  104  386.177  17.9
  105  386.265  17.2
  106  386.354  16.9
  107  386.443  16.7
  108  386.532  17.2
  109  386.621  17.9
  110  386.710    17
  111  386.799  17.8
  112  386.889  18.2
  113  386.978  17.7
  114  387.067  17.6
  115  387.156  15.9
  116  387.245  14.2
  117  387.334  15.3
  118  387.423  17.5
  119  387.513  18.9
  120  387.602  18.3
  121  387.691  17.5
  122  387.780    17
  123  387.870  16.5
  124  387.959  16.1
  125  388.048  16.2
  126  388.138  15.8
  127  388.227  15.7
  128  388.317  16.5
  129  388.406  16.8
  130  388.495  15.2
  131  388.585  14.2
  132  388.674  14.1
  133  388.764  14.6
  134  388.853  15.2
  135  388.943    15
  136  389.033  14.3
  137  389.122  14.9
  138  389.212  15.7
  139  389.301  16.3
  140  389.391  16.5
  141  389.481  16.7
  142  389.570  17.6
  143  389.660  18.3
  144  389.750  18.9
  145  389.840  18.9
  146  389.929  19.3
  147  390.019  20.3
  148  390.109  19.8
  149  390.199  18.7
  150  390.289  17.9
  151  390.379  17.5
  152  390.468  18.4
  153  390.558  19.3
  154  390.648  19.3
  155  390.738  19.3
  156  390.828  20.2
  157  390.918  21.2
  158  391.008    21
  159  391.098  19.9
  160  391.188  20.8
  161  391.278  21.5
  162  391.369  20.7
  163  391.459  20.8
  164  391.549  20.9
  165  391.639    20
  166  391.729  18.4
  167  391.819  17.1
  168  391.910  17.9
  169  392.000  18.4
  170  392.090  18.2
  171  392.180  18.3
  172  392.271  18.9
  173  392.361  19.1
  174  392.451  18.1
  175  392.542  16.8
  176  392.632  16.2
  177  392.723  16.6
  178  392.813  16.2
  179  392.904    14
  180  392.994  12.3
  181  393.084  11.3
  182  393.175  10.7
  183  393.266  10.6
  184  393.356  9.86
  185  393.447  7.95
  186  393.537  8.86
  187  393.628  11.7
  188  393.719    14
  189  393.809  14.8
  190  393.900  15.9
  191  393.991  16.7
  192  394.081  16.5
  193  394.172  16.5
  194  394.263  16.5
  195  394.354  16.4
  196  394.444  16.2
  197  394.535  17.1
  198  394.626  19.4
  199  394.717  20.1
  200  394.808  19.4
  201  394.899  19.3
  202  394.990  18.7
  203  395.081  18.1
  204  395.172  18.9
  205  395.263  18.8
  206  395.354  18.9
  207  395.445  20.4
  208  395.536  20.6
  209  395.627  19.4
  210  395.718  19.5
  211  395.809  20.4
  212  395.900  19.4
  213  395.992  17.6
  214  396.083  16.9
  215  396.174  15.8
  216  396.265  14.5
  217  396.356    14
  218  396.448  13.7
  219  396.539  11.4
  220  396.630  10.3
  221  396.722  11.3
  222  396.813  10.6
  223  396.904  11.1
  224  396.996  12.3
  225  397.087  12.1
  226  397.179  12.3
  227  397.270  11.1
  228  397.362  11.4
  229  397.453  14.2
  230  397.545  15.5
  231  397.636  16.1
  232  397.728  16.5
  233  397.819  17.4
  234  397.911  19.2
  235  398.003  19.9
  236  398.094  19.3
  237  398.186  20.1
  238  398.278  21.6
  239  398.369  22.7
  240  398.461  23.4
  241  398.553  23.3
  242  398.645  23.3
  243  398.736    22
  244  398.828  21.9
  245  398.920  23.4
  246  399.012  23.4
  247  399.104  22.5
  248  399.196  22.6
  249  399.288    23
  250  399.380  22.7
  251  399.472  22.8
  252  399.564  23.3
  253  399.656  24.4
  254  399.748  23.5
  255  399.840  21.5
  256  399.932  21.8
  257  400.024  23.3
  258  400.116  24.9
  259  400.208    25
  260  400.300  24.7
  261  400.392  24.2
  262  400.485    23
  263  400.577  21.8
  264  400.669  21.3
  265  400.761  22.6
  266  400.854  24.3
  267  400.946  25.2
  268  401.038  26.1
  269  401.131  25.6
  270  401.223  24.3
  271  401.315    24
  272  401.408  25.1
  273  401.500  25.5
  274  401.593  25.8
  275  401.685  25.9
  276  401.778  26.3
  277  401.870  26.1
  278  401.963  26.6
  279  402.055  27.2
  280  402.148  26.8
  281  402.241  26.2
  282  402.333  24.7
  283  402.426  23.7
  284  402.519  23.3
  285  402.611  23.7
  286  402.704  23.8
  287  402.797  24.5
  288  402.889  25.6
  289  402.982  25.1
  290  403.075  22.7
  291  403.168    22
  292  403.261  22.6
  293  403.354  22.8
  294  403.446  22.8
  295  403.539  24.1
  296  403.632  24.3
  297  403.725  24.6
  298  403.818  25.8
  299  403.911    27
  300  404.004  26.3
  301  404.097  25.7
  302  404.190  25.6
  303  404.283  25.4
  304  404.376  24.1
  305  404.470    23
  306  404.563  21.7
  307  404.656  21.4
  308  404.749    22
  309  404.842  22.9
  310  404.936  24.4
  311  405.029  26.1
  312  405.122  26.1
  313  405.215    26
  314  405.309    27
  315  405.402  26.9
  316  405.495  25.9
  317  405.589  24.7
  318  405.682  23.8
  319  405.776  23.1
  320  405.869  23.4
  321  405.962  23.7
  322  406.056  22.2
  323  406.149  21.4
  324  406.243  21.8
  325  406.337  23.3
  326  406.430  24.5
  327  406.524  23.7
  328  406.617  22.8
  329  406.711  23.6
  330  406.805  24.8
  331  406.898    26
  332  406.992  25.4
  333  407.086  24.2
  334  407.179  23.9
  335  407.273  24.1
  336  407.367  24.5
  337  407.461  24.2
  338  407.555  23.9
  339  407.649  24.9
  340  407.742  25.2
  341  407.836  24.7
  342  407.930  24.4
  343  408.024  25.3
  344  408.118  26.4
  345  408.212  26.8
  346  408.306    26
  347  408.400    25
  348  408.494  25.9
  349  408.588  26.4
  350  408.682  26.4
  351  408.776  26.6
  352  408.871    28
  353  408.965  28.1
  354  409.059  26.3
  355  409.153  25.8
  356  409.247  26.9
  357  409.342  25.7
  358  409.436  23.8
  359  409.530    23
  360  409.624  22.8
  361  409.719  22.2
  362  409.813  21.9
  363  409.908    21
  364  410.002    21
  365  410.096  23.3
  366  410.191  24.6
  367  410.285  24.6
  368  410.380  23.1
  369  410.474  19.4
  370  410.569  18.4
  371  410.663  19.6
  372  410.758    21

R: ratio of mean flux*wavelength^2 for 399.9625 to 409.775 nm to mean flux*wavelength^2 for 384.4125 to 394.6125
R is 1.59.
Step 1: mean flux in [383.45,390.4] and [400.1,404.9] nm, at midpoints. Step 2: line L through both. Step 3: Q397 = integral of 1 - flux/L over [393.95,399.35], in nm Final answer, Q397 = 0.90 nm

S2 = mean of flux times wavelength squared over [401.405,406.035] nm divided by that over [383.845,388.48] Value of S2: 1.67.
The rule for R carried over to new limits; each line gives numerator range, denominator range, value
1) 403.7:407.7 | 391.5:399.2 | 1.52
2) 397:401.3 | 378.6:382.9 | 1.53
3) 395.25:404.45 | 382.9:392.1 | 1.39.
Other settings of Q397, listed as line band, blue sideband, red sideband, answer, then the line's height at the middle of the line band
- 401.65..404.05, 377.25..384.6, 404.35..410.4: -0.21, 22.8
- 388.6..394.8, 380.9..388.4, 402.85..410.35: 0.40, 18.1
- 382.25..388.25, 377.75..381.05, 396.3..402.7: 0.94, 17.7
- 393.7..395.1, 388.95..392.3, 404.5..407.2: 0.19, 20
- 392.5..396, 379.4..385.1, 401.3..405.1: 0.69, 20.1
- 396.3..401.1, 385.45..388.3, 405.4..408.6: 0.40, 21.3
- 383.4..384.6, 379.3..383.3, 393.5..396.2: 0.23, 15.2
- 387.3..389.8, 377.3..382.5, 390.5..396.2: 0.09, 16.9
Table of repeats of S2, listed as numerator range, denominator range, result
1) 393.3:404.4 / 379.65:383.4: 1.52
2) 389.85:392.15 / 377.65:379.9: 1.30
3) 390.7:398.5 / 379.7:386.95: 1.18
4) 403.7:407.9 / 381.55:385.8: 1.96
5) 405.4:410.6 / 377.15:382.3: 1.73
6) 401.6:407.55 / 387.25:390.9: 1.54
